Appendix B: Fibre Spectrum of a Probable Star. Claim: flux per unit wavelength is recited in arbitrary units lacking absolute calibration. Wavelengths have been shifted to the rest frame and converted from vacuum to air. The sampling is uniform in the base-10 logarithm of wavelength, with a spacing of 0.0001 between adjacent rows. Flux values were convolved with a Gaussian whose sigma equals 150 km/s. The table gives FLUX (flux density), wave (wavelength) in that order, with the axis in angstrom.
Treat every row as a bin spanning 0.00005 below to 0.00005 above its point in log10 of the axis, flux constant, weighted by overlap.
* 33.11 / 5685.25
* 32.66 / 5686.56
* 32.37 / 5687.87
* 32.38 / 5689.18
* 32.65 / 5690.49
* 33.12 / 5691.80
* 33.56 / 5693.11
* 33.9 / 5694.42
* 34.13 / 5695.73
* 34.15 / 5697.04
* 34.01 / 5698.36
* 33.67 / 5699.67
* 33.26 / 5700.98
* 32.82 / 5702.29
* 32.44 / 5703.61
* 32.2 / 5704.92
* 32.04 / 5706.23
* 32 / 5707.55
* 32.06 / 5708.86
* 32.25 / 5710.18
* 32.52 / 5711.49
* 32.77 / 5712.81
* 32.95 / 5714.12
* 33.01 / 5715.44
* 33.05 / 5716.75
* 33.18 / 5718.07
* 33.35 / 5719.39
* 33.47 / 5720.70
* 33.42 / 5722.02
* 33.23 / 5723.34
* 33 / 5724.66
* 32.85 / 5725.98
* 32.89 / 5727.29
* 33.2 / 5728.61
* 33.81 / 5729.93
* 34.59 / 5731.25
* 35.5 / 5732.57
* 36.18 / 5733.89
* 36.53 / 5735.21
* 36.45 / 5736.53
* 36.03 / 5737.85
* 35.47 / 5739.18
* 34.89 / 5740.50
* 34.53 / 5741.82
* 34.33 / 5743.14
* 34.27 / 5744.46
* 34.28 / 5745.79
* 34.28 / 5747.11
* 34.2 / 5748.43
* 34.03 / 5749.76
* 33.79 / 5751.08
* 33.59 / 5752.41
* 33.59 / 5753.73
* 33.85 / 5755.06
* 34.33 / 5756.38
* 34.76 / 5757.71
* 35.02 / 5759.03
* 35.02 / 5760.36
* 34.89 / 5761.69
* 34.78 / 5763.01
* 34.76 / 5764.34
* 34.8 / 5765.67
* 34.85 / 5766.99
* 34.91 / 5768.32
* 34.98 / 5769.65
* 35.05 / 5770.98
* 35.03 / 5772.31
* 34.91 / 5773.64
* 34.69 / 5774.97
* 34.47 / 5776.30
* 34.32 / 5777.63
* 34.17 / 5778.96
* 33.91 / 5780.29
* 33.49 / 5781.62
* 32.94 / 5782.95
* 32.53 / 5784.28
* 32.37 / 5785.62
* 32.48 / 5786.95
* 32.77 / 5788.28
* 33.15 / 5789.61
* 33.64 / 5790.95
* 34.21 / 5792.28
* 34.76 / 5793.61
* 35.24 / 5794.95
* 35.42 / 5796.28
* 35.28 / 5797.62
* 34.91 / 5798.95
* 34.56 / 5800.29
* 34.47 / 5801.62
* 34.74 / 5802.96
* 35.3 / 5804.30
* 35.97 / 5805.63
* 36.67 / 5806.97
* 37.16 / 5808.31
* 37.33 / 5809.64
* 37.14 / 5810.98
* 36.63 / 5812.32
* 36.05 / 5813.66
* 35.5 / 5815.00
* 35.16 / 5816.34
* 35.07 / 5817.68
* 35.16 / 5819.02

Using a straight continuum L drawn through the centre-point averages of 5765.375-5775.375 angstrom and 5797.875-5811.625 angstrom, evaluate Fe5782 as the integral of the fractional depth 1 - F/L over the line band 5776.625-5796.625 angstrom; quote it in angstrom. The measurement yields 0.94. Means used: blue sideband 34.9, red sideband 35.8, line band 33.7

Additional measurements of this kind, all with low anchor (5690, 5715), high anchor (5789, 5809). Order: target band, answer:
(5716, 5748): -0.6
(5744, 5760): -0.1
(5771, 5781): 0.0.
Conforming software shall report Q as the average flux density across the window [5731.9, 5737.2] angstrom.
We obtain 36.2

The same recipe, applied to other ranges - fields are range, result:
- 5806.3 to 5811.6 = 37.1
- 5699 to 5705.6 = 32.9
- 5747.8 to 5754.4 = 33.8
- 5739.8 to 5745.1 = 34.6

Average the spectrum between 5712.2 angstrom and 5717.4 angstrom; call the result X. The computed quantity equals 33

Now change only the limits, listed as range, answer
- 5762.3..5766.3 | 34.8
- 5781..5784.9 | 33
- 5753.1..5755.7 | 33.7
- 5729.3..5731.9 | 34.2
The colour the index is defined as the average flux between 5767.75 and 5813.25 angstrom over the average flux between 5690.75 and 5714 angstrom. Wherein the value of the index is 1.1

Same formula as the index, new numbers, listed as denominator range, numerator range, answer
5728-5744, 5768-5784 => 0.98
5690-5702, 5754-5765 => 1.03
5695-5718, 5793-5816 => 1.08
